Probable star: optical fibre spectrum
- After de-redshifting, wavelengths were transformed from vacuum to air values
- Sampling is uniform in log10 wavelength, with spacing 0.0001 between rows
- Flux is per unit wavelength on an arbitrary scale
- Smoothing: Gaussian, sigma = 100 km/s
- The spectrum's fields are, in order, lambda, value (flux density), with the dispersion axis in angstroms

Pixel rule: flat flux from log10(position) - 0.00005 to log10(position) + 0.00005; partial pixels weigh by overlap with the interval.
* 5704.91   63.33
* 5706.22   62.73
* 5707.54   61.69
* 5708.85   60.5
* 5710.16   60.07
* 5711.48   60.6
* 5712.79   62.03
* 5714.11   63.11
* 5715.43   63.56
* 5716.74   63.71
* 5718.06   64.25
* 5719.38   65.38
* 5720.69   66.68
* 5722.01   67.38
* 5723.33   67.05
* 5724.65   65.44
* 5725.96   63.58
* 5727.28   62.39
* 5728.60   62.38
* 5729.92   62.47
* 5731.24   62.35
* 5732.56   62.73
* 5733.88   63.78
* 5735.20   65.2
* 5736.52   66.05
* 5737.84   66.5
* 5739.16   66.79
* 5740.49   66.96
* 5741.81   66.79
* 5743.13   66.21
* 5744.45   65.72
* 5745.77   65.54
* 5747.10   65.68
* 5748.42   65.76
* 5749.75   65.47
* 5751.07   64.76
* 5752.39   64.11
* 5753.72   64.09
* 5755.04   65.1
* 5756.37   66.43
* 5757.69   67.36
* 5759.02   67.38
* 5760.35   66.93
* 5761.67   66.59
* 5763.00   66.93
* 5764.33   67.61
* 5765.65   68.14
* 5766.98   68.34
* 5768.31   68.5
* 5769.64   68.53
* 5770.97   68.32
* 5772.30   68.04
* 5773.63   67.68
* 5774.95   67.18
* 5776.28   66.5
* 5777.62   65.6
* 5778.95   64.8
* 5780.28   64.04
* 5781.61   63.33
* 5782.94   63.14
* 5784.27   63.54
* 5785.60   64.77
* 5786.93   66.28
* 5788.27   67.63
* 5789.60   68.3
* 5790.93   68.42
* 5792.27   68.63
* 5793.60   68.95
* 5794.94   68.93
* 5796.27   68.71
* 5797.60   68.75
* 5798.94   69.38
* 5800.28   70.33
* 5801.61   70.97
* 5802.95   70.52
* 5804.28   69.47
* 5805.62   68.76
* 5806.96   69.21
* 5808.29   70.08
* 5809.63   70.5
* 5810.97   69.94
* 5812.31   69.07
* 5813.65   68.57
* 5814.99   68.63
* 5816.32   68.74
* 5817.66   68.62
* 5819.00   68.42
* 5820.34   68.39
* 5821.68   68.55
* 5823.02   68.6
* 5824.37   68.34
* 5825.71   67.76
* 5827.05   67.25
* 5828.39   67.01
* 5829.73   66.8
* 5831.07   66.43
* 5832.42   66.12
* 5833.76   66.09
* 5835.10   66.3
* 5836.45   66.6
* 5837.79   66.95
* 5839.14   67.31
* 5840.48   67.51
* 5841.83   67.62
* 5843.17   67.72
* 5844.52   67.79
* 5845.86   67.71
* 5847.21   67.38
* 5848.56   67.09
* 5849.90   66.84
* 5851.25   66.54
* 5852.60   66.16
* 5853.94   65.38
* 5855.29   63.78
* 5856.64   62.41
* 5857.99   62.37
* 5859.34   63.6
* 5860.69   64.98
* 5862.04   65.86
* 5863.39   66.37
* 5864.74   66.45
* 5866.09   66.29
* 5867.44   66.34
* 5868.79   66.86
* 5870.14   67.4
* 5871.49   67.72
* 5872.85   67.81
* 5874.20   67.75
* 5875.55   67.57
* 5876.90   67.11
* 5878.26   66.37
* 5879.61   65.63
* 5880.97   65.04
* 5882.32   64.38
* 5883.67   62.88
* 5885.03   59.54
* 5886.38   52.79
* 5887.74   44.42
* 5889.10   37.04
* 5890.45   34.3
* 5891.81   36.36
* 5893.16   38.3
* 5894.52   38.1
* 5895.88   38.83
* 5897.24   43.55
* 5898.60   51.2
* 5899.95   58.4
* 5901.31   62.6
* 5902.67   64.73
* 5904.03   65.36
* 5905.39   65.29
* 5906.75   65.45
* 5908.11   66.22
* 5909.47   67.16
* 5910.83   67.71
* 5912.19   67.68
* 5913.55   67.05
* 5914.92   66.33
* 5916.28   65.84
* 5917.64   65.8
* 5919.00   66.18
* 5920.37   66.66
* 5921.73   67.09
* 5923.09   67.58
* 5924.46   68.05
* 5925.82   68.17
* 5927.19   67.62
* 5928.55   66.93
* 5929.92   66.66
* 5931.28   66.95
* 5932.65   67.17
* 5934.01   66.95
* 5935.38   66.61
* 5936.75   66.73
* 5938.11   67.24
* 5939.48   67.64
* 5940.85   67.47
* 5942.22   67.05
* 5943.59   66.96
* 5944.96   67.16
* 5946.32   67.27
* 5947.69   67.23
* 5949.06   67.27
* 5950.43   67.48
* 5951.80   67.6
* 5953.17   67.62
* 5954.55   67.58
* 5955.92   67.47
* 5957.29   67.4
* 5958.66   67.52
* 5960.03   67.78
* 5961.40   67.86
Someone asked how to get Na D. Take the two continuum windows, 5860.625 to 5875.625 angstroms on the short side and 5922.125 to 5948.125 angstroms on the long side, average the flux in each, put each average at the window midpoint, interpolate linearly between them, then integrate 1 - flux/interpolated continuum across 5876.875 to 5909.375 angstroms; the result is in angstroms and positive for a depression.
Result 5.95 angstroms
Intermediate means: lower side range 66.8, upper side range 67.2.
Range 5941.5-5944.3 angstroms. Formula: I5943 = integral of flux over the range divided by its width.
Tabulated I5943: 66.9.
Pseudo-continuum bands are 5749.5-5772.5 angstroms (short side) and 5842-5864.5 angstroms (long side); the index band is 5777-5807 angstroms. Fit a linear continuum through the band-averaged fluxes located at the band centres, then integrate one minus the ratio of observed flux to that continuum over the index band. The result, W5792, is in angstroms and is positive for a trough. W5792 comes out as -0.4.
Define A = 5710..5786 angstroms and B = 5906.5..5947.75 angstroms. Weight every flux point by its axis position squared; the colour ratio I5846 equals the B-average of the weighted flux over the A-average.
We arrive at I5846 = 1.09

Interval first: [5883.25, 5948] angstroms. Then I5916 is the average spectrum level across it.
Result 61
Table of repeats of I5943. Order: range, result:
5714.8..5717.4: 63.7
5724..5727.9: 63.9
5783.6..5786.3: 64.3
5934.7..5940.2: 67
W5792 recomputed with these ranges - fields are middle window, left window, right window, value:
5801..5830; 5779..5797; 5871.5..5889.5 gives -1.75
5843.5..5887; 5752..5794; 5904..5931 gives 0.85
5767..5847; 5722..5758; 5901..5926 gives -2.62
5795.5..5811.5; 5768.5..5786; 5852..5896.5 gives -1.40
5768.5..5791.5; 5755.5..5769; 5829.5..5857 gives 0.31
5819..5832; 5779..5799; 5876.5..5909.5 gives -1.06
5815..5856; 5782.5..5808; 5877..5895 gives -4.25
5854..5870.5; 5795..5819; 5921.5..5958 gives 0.80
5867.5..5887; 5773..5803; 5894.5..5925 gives -0.41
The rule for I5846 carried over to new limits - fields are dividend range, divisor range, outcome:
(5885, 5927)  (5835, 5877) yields 0.89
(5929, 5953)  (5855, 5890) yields 1.09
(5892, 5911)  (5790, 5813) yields 0.83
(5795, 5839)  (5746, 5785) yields 1.05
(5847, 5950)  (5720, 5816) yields 0.98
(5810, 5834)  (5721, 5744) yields 1.08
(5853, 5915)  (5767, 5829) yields 0.91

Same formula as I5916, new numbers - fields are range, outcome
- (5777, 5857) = 67.5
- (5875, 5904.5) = 53.7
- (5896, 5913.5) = 61.6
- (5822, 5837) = 67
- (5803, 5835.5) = 68.3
